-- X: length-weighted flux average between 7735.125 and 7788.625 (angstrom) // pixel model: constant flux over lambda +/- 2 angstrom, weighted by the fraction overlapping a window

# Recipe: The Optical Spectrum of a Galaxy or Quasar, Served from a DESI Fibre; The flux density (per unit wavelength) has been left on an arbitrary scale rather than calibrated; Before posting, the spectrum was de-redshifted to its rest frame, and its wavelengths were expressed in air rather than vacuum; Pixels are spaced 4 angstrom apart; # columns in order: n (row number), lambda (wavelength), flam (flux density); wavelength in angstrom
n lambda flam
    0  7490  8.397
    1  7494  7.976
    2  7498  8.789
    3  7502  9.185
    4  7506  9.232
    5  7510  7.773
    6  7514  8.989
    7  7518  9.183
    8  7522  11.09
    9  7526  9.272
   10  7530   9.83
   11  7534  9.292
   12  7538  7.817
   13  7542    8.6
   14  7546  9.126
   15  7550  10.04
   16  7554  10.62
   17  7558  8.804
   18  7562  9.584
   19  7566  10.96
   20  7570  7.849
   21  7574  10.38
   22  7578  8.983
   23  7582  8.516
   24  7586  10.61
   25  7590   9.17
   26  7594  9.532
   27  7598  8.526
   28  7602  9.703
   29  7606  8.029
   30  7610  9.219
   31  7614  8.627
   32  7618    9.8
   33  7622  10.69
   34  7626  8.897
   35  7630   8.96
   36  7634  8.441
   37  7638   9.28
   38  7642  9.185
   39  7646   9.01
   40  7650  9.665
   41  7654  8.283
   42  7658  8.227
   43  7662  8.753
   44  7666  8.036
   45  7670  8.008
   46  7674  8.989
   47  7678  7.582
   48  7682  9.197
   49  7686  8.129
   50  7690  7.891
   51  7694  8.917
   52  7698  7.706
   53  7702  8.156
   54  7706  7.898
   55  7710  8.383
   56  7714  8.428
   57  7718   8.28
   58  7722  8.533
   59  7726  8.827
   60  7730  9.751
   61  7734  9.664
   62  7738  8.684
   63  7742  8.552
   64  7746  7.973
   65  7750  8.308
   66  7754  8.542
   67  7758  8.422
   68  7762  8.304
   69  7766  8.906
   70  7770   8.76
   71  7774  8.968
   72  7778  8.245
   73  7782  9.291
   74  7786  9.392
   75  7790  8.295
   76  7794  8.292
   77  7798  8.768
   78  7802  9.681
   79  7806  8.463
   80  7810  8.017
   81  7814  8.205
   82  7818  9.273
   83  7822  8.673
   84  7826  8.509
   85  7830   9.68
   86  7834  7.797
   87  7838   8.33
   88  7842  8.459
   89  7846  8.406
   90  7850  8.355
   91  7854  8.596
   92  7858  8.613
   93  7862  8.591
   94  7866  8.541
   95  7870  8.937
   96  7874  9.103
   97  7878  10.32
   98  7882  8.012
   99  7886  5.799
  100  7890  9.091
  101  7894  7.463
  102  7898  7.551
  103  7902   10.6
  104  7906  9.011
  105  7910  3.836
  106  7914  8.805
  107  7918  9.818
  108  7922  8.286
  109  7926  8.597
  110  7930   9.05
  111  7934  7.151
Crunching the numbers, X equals 8.65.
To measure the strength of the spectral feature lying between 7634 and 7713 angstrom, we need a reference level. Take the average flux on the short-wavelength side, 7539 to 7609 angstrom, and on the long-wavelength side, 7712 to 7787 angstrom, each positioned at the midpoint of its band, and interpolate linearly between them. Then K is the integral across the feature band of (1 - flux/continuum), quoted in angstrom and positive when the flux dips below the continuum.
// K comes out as 4.39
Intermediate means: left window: 9.33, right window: 8.72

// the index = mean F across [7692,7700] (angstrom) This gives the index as 8.31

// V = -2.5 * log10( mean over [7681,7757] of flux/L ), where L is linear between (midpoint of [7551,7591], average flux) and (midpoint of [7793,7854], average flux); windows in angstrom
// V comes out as 0.06 mag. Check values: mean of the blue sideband 9.57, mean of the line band 8.51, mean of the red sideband 8.6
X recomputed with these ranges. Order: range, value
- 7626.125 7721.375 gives 8.5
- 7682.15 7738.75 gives 8.54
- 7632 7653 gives 9.08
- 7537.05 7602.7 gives 9.36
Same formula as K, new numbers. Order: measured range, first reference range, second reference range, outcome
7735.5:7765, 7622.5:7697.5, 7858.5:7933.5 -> 0.4 angstrom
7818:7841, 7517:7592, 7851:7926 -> -0.2 angstrom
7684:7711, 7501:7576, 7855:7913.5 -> 2.2 angstrom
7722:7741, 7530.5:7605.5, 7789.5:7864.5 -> -0.6 angstrom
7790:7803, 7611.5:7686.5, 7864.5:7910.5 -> -0.4 angstrom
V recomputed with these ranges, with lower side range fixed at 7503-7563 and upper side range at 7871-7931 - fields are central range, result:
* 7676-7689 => 0.08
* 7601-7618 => 0.02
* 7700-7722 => 0.07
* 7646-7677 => 0.05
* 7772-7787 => -0.04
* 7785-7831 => -0.02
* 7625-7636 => 0.03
